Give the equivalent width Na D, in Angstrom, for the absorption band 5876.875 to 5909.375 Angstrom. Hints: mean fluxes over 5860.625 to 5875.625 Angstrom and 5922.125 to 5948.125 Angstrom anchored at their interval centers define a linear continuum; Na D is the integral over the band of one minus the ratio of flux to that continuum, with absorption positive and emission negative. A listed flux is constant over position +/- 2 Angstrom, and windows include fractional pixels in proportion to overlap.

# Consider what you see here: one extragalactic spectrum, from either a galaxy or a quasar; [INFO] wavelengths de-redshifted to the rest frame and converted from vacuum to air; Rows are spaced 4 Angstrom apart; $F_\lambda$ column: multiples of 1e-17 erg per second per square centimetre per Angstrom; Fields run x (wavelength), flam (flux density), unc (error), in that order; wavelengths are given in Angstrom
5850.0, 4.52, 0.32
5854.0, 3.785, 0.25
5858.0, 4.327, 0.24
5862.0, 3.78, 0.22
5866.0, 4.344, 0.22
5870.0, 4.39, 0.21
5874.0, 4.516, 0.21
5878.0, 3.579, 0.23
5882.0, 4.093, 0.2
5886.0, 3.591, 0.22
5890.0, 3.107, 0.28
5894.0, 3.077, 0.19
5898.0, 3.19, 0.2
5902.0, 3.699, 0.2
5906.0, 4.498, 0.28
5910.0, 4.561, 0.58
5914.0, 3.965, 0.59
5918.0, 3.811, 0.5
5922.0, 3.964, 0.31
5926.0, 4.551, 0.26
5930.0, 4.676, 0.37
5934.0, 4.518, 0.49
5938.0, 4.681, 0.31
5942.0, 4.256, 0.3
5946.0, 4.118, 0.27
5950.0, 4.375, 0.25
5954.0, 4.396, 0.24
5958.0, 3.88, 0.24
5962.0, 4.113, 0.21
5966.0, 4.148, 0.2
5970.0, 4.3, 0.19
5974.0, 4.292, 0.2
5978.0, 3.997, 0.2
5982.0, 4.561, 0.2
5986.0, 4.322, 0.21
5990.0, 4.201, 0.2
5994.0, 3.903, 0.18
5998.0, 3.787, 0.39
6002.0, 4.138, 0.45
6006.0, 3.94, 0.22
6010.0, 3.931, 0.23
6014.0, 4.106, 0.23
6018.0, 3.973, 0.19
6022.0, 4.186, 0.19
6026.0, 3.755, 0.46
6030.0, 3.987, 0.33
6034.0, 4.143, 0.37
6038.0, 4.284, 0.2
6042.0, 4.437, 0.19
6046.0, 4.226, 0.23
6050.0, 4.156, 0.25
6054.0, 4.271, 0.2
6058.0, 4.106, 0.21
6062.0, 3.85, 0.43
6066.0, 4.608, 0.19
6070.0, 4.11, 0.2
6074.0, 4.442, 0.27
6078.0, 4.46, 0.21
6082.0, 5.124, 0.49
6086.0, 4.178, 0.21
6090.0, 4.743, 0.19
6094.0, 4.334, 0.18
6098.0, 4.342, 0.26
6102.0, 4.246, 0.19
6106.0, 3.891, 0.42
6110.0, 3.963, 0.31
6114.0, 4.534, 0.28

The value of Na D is 5.1 Angstrom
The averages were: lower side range 4.27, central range 3.65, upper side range 4.43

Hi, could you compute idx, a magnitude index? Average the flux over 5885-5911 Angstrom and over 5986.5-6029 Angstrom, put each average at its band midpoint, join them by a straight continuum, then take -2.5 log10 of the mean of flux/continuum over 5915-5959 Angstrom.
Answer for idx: -0.141 mag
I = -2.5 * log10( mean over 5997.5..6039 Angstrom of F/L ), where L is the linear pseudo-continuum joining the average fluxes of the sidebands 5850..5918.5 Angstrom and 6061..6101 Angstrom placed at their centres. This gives 0.06 mag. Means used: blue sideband 3.92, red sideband 4.43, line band 4.02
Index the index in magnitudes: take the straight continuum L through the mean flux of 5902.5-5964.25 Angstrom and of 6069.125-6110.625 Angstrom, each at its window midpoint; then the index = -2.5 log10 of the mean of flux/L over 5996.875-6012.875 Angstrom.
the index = 0.092 mag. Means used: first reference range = 4.28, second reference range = 4.37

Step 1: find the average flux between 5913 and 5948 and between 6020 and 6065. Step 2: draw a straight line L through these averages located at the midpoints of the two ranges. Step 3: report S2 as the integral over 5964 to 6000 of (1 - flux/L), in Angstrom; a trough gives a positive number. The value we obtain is 0.5 Angstrom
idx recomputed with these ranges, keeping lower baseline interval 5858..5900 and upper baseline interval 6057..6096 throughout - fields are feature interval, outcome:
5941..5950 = -0.06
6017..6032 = 0.07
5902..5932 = -0.09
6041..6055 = 0.01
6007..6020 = 0.06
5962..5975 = -0.04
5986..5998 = 0.02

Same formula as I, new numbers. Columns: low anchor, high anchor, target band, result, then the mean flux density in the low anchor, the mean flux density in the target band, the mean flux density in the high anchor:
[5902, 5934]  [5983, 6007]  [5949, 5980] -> -0.008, 4.27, 4.18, 4.07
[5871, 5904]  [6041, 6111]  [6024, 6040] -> 0.029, 3.63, 4.04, 4.31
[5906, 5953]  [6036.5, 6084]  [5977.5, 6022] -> 0.064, 4.33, 4.09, 4.34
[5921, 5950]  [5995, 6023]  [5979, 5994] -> -0.039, 4.41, 4.28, 4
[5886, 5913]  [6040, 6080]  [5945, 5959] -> -0.091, 3.69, 4.22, 4.27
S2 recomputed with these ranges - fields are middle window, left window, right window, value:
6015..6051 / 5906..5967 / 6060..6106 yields 1.8 Angstrom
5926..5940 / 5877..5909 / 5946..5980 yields -2.4 Angstrom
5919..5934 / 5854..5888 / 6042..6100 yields -0.8 Angstrom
